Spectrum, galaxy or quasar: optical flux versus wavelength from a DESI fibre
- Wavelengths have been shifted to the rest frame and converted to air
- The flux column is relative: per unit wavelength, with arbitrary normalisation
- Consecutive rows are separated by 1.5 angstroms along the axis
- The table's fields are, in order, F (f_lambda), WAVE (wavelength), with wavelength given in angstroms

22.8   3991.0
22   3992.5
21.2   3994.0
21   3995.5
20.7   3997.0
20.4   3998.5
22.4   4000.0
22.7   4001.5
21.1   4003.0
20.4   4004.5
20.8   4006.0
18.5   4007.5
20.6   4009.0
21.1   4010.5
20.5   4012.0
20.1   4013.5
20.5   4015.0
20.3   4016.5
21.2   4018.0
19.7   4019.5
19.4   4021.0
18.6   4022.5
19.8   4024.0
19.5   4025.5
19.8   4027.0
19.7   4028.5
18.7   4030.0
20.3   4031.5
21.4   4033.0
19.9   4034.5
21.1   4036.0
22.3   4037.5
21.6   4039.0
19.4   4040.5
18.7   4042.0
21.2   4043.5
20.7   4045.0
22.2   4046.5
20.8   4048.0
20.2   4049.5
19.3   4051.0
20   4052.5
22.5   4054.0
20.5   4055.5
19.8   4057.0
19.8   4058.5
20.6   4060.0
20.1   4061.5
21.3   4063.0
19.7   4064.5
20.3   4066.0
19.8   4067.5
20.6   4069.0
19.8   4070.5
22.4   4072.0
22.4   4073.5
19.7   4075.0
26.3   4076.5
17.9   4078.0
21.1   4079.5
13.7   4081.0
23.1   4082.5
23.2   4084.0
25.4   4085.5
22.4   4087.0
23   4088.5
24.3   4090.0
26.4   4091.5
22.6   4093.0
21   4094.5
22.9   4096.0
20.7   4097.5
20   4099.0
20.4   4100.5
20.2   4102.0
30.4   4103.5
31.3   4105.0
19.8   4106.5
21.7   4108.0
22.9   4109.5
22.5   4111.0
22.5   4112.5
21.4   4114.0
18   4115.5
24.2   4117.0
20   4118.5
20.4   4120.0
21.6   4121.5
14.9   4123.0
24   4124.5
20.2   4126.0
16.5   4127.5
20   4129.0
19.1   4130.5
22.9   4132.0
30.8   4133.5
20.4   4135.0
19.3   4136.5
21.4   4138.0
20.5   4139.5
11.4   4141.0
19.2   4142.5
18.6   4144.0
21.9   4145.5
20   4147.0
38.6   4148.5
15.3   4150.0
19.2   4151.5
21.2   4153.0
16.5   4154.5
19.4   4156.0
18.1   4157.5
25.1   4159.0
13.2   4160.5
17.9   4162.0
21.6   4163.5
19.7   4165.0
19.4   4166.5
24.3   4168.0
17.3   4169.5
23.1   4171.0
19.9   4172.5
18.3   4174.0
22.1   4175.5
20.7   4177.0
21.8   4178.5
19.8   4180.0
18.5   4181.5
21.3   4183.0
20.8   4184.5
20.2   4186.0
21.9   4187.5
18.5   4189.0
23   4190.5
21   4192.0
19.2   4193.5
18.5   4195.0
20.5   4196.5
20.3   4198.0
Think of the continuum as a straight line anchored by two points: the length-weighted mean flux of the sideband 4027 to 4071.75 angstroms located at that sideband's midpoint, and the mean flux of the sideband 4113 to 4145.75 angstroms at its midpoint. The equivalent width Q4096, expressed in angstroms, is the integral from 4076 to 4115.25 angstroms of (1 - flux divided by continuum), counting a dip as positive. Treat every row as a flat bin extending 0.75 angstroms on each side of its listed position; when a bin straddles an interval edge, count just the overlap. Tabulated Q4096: -4.13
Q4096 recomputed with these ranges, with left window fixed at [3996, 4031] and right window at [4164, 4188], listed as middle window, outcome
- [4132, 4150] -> -1.11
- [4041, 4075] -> -0.31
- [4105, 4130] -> -0.61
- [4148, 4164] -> 0.21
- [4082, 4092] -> -1.72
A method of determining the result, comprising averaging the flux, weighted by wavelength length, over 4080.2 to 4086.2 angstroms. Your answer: 21.3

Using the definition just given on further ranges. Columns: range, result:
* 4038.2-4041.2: 20.5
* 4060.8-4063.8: 20.7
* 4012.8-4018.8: 20.5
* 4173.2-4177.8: 20.4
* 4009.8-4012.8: 20.8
